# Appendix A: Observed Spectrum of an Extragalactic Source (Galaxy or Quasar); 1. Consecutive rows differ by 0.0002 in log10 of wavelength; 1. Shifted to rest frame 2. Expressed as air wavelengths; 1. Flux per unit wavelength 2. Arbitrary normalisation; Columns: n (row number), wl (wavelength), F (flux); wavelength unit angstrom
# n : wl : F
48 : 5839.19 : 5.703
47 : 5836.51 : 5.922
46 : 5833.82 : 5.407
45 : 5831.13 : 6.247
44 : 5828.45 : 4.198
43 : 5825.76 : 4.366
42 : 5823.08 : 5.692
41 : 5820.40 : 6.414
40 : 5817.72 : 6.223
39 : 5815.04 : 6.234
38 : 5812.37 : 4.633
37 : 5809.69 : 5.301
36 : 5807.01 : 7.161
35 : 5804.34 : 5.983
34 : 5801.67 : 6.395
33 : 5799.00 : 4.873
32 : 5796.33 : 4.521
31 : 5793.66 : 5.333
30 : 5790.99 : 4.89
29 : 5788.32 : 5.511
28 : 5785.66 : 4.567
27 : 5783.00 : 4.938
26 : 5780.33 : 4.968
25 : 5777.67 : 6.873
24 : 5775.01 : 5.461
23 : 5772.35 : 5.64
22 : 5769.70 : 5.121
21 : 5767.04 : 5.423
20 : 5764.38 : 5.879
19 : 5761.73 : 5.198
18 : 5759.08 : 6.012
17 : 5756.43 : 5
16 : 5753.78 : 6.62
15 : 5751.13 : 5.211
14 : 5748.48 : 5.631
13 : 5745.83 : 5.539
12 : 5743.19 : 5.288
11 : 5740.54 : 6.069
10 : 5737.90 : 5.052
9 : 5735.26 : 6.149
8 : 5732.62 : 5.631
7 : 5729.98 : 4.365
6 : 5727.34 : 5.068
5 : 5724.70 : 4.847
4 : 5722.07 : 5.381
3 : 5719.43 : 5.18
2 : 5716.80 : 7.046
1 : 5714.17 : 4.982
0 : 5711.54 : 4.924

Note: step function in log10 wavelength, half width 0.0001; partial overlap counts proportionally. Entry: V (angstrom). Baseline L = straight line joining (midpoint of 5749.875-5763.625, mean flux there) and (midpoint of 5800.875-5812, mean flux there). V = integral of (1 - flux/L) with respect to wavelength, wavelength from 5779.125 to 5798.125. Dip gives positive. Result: 3.0 angstrom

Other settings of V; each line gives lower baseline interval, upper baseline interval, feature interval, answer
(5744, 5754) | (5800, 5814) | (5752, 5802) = 2.92 angstrom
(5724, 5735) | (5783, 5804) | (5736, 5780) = -4.14 angstrom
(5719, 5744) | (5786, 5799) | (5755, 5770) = -0.92 angstrom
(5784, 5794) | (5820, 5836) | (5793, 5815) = -1.73 angstrom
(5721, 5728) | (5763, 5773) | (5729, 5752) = -0.93 angstrom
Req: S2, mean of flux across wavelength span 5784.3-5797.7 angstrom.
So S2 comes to 4.96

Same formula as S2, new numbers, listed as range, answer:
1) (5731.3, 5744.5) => 5.64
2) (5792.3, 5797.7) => 4.92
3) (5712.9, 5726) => 5.49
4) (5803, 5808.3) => 6.57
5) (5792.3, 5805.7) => 5.43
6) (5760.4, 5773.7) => 5.45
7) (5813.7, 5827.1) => 5.79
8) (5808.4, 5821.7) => 5.76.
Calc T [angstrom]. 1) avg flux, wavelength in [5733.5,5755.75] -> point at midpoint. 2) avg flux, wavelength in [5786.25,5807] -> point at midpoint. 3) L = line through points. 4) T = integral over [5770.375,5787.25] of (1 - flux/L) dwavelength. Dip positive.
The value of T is 0.4 angstrom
